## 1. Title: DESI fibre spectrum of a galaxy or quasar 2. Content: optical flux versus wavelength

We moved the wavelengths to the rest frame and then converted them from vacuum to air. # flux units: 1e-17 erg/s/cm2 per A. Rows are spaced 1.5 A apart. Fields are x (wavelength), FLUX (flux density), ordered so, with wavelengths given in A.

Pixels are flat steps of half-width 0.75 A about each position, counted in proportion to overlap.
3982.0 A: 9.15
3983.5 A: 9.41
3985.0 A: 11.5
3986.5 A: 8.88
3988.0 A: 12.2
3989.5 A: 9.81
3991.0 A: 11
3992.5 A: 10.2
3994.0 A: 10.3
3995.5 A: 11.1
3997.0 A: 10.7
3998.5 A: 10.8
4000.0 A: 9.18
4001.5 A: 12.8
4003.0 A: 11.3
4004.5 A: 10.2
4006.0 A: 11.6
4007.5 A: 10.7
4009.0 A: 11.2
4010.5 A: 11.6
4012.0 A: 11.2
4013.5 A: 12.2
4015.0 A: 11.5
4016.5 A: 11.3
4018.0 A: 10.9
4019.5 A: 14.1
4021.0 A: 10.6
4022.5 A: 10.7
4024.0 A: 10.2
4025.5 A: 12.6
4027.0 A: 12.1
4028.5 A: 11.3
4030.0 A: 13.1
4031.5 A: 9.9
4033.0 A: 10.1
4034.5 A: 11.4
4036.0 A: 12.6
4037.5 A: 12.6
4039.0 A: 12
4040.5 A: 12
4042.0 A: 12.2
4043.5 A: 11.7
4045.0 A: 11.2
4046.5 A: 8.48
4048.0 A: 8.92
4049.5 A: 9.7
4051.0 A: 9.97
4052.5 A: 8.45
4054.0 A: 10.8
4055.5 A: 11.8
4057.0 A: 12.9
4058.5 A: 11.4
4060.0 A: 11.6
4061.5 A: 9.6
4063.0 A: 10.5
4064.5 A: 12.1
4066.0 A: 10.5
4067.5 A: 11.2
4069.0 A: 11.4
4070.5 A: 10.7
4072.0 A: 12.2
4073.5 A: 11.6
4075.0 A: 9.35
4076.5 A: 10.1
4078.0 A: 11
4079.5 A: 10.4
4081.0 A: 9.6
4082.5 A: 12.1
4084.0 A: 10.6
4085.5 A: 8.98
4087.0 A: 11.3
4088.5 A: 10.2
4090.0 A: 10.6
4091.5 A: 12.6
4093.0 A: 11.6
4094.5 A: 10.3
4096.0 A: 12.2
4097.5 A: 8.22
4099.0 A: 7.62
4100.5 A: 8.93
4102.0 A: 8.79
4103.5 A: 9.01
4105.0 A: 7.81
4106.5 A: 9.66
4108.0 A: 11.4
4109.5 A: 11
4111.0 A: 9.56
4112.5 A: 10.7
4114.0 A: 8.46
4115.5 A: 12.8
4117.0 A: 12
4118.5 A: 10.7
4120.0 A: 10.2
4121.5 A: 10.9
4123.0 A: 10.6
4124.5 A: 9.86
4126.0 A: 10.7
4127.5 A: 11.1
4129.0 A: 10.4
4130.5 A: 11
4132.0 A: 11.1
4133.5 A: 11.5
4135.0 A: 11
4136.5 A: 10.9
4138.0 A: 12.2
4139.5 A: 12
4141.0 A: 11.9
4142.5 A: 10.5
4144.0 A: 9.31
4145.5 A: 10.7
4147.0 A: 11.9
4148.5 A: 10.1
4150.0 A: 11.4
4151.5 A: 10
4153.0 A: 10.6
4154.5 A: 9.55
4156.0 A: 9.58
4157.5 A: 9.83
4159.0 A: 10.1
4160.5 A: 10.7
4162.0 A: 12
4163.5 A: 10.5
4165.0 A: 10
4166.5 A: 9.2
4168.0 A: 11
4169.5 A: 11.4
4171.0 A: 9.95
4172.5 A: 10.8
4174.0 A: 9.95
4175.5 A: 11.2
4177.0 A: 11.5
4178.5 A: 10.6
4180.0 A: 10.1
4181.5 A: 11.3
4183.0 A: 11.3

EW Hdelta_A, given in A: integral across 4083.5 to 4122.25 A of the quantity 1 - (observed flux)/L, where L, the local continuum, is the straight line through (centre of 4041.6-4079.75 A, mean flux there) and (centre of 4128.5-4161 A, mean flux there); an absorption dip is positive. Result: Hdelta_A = 1.85 A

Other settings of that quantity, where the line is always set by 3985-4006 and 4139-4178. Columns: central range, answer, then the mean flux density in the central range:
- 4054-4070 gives -0.9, 11.3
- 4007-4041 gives -2.8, 11.6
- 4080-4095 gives -0.2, 10.8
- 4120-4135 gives -0.2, 10.8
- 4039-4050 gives 0.0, 10.7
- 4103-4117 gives 0.6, 10.2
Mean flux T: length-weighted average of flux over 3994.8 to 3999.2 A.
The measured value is 10.9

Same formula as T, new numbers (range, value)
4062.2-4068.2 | 11.1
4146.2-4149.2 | 11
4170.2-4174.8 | 10.3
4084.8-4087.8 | 10.2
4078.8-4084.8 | 10.7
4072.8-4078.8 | 10.5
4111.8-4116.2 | 10.6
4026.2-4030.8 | 12.1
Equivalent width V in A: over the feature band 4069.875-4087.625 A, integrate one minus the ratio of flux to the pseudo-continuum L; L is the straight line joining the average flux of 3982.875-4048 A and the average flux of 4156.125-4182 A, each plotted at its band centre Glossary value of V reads 0.4 A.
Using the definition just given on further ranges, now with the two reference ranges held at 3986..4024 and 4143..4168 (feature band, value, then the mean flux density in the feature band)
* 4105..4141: -1.1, 10.8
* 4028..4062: -0.6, 11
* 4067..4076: -0.3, 11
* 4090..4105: 1.1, 9.85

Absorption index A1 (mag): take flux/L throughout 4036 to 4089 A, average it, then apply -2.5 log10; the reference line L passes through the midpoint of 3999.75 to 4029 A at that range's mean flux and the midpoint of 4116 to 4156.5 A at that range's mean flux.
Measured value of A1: 0.03 mag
